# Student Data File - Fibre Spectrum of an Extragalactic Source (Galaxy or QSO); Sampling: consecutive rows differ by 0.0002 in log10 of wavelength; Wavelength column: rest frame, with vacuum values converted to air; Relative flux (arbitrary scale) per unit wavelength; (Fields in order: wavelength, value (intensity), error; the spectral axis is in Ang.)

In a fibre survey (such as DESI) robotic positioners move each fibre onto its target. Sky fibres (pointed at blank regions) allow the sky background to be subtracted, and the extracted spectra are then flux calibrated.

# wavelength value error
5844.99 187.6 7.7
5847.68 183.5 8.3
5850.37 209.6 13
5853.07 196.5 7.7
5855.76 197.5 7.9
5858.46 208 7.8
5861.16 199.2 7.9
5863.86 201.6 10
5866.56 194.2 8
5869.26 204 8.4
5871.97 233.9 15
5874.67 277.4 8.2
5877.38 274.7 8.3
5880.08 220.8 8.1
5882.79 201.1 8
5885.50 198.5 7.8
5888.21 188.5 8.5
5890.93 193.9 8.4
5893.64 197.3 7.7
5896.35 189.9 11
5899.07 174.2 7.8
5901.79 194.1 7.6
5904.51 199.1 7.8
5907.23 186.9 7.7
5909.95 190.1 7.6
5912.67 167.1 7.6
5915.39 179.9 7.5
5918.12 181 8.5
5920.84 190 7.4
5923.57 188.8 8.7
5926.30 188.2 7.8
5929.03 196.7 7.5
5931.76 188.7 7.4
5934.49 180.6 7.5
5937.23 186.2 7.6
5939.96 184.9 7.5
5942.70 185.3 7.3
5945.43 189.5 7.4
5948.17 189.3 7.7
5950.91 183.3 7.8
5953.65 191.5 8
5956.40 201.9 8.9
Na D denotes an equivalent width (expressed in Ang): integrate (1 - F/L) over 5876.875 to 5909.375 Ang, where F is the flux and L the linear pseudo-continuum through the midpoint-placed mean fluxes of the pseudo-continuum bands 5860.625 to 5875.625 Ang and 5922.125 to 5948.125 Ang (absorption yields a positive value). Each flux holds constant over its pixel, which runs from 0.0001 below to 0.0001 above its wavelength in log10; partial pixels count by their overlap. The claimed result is 1.2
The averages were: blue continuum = 218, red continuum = 188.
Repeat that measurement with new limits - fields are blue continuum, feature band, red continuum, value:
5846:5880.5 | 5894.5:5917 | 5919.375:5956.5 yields 1.6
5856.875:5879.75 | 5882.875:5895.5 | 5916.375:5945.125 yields 1.0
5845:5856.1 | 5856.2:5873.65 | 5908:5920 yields -1.4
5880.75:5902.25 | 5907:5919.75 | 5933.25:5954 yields 0.6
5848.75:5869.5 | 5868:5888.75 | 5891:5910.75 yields -3.2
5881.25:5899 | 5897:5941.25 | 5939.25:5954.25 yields 1.0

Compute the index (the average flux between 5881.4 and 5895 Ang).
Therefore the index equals 196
